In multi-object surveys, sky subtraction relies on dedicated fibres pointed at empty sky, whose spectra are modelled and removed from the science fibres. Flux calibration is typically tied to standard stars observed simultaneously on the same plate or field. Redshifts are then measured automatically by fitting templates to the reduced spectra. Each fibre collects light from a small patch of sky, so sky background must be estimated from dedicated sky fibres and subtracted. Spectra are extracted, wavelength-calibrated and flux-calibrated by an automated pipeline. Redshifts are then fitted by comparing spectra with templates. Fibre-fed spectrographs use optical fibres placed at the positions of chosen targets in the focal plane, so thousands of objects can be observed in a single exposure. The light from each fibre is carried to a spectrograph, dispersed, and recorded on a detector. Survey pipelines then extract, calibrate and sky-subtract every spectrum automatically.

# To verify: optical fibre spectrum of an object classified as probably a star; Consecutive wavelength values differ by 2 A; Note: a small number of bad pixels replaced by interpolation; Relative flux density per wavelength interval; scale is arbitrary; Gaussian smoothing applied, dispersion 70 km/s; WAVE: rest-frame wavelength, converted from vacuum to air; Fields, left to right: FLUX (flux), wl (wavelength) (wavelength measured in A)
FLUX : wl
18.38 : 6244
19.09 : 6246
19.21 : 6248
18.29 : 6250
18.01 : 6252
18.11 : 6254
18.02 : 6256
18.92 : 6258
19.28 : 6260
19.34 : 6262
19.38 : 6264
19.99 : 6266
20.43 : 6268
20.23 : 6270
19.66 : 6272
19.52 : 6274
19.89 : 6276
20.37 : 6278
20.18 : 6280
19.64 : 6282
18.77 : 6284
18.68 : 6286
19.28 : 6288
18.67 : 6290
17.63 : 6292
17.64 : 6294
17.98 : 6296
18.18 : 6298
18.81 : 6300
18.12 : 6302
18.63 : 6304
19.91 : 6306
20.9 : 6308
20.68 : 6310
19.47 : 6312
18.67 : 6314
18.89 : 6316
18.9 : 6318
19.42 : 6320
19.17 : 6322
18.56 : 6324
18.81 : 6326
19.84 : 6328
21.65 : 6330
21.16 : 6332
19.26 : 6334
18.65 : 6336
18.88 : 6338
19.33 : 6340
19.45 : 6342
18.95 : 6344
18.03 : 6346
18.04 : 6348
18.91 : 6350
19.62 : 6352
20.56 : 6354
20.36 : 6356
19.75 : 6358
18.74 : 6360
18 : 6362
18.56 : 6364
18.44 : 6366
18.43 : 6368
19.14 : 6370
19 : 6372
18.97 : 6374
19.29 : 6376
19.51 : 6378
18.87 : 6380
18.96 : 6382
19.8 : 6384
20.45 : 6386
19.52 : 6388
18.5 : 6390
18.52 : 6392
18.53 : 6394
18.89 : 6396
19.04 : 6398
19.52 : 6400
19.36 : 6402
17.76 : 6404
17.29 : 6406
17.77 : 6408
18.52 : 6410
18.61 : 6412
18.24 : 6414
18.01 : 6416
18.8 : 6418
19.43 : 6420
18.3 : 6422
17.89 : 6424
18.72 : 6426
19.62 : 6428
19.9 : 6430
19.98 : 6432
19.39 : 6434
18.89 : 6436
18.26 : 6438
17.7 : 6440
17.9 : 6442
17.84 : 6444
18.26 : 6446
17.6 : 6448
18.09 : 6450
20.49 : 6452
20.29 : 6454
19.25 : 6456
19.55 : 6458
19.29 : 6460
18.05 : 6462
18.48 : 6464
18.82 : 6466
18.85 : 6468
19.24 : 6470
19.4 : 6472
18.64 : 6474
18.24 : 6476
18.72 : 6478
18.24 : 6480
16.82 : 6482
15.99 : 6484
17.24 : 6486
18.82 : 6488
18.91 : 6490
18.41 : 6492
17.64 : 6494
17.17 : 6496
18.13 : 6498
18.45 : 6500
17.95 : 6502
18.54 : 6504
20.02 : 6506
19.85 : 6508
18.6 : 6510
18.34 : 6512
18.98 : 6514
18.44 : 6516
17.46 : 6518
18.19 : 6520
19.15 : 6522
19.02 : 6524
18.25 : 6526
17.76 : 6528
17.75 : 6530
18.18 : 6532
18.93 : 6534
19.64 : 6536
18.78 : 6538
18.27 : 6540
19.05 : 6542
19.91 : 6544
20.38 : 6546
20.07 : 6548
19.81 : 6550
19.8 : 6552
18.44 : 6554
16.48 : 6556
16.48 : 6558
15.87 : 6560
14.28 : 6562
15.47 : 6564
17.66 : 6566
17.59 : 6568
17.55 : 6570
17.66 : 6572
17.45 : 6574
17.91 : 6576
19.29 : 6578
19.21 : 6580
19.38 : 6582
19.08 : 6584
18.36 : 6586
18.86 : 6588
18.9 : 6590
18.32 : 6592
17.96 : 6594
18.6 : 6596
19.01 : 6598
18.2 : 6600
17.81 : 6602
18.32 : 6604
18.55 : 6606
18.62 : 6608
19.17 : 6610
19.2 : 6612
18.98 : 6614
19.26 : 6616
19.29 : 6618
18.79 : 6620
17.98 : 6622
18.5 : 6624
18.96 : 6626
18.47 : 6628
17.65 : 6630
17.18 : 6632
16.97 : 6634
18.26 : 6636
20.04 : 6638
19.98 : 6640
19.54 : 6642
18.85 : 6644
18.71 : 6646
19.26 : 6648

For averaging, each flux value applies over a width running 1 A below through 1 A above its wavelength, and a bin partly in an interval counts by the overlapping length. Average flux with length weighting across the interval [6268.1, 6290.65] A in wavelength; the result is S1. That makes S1 19.6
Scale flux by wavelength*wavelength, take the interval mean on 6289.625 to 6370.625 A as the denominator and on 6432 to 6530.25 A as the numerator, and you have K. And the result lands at 1.02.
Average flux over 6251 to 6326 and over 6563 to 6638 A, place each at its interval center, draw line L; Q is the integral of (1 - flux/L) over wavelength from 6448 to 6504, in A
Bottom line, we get 0.6 A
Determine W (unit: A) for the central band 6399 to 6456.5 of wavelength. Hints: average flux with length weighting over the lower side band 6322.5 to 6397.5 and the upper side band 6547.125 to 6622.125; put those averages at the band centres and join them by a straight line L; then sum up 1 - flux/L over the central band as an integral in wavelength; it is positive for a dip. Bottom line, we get 0.70 A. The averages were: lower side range 19.2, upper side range 18.3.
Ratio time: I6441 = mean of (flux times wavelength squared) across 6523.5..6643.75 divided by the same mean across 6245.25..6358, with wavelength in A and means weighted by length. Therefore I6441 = 1.0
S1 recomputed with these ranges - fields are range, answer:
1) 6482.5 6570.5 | 18.2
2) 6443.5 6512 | 18.5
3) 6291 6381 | 19.1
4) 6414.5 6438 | 18.9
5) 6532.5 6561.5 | 18.6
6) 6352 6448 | 18.8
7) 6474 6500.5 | 17.9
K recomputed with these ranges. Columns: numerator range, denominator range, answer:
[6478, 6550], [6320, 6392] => 1.01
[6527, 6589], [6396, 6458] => 1.01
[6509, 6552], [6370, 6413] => 1.04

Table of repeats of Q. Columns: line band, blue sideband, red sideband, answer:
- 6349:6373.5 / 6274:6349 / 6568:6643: -0.1 A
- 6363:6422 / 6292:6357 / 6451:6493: 0.4 A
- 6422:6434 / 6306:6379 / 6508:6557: -0.1 A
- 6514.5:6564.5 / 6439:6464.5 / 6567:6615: 0.8 A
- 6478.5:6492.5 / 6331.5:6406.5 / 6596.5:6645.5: 0.8 A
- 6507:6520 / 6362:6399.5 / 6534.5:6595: -0.1 A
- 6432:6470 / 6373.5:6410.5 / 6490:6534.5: -0.2 A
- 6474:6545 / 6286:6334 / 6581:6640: 1.5 A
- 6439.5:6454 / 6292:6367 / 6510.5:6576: 0.1 A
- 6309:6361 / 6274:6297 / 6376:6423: -1.3 A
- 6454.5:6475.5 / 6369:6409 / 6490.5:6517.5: -0.4 A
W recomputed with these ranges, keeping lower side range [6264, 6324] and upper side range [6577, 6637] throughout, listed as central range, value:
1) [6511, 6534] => 0.50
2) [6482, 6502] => 1.07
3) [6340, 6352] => 0.20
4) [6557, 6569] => 1.57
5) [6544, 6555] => -0.60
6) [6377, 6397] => -0.12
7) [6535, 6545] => -0.22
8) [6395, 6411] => 0.41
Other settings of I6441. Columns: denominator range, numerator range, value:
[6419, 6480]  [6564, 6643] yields 1.03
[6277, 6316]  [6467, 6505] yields 1.01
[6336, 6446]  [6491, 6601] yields 1.02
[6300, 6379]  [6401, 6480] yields 1.00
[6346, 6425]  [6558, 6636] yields 1.03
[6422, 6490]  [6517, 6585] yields 1.01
